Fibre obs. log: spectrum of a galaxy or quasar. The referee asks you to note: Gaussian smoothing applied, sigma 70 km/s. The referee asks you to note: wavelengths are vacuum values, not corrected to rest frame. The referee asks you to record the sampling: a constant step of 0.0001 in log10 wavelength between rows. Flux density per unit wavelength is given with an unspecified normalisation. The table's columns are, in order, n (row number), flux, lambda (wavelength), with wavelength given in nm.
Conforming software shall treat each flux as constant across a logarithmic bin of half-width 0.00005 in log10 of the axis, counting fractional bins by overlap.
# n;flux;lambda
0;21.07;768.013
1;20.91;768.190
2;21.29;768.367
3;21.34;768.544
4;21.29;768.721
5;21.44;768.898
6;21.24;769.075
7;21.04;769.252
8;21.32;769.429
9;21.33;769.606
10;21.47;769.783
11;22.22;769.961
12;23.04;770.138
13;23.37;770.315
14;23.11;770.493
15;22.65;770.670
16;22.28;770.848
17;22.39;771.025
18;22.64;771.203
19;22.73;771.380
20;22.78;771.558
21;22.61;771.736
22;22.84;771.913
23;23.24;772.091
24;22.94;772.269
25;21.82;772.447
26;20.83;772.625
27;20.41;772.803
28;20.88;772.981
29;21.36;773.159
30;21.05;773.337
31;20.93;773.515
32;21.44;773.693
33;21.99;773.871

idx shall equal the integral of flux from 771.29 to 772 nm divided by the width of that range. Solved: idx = 22.8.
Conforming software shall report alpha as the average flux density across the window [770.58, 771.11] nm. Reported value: 22.5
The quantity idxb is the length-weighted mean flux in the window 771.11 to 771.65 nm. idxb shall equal 22.7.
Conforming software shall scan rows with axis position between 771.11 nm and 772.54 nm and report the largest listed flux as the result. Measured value 23.24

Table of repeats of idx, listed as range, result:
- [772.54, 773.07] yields 20.7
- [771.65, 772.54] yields 22.7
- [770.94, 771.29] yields 22.5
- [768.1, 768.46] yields 21.1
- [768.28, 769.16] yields 21.3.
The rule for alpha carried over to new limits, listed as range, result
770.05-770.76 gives 23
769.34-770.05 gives 21.6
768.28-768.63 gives 21.3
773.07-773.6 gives 21.1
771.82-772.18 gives 23.1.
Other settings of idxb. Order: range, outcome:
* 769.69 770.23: 22.2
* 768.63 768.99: 21.4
